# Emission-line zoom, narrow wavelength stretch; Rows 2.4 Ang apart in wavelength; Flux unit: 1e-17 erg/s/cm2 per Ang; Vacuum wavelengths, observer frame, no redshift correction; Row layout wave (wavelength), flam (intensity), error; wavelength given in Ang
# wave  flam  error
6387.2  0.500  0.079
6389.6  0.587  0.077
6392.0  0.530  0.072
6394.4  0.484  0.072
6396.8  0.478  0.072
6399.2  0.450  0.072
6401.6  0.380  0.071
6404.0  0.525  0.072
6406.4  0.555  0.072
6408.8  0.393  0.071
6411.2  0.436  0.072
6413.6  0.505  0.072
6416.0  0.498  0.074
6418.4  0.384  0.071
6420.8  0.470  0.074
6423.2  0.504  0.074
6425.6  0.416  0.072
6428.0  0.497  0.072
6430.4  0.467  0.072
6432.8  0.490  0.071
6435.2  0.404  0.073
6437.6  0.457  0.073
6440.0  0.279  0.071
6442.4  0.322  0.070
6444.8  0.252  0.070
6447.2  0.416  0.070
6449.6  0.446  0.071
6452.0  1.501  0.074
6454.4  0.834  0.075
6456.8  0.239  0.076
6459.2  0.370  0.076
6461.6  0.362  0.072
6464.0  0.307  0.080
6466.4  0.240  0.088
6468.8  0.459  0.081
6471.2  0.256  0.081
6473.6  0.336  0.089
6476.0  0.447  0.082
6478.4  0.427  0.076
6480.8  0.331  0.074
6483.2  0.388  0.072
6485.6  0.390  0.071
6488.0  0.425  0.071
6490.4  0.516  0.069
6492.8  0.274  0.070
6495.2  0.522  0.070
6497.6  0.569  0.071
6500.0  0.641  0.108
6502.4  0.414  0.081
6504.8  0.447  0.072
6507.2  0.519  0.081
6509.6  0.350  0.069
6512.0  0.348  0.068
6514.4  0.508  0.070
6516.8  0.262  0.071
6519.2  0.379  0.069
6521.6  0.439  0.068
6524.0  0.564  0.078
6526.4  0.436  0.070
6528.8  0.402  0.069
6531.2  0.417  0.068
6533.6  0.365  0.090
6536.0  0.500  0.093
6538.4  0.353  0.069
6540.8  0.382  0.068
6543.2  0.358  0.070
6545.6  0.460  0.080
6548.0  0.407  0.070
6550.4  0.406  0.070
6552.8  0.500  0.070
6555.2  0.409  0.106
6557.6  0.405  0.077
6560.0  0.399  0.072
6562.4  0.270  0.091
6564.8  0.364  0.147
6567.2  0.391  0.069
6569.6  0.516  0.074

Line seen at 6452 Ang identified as H-beta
